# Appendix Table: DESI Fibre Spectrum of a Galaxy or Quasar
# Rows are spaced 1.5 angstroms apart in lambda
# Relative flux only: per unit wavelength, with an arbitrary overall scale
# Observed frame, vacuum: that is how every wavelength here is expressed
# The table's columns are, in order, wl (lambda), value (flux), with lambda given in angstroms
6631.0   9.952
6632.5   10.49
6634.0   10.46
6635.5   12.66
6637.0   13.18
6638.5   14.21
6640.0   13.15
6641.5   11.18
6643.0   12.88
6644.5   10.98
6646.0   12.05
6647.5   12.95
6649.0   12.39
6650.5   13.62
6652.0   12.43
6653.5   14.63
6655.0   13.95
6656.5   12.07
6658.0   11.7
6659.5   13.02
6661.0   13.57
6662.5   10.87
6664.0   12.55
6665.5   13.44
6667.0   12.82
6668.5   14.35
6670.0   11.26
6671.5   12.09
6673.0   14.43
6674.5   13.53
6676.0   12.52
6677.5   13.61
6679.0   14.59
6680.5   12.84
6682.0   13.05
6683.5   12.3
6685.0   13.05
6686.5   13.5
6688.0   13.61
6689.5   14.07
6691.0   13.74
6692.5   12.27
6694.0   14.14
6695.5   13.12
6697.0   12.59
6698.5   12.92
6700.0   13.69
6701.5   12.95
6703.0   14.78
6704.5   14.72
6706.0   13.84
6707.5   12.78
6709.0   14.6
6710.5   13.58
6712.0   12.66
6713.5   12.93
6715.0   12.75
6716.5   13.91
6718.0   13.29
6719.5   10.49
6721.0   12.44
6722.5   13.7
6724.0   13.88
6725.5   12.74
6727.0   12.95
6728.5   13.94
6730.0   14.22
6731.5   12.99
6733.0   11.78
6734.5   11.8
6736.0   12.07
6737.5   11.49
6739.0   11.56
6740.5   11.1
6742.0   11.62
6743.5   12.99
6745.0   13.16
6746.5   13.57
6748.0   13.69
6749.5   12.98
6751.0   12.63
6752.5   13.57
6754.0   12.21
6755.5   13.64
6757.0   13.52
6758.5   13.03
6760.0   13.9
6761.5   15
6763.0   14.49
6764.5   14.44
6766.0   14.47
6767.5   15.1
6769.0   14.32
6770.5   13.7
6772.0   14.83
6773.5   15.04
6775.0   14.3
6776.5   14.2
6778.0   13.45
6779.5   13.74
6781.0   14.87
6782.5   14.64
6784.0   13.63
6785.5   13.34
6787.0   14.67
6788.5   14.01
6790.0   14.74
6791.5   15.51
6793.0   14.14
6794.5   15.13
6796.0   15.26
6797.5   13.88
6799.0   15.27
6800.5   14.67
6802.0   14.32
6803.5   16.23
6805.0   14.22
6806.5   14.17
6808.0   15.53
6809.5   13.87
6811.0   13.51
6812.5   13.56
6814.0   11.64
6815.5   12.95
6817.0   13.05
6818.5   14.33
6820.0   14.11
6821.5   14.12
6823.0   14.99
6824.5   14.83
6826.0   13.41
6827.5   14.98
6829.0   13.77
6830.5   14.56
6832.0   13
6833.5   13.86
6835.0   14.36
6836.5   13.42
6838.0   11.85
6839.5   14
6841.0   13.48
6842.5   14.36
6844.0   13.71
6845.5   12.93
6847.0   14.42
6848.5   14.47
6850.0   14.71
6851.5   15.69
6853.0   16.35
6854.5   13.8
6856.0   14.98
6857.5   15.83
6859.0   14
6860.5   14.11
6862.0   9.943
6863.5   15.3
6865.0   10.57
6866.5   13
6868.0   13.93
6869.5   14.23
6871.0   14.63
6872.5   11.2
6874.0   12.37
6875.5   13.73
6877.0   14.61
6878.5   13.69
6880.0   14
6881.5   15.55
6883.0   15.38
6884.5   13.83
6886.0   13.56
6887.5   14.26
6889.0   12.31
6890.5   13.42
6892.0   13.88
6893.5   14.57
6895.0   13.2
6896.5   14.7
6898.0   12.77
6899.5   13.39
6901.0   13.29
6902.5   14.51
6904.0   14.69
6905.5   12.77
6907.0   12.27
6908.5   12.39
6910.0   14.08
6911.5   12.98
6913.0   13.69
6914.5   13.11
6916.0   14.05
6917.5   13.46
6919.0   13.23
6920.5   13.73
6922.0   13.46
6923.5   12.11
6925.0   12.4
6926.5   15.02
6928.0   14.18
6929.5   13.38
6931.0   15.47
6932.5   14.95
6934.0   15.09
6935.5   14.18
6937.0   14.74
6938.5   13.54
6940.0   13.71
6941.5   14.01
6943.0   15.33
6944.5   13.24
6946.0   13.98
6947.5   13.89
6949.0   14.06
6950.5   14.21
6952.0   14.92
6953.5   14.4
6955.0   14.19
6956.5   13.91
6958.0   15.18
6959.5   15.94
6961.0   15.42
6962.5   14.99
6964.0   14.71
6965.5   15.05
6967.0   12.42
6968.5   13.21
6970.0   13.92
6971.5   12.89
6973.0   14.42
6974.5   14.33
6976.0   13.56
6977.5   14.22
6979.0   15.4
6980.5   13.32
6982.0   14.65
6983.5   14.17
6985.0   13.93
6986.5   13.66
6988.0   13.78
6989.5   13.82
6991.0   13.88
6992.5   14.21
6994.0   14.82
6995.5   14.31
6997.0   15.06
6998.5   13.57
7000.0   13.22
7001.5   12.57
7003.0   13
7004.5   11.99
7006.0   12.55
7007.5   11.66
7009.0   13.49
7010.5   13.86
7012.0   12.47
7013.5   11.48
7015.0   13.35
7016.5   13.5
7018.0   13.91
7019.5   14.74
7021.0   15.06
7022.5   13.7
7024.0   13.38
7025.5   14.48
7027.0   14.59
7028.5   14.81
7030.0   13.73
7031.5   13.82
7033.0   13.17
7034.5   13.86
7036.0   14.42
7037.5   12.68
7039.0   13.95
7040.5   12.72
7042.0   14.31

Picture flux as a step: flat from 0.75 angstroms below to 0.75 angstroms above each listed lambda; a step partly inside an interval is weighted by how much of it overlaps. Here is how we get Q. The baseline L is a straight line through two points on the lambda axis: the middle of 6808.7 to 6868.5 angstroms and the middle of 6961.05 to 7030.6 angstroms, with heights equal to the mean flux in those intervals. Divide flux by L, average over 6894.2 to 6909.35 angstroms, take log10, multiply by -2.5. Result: 0.03 mag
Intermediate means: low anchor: 13.8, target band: 13.4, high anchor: 13.8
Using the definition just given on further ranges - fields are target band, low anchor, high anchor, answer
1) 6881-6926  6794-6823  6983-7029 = 0.029 mag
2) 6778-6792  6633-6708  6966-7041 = -0.082 mag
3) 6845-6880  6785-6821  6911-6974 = 0.025 mag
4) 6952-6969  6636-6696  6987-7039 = -0.078 mag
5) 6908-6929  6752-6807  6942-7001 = 0.063 mag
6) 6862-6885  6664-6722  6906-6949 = 0.003 mag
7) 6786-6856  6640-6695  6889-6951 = -0.061 mag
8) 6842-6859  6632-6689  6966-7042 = -0.104 mag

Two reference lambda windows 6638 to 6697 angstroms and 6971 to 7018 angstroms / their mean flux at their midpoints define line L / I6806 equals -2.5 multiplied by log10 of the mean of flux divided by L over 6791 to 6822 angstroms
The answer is -0.080 mag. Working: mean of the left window 13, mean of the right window 13.6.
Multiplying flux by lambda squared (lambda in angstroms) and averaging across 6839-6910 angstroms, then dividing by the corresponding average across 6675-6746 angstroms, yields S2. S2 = 1.1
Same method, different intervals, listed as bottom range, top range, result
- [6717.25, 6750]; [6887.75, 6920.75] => 1.12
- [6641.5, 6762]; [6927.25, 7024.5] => 1.16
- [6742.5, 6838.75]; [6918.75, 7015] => 1.04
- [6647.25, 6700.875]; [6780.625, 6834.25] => 1.13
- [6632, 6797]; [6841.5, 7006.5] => 1.11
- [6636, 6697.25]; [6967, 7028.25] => 1.16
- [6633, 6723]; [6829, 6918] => 1.12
